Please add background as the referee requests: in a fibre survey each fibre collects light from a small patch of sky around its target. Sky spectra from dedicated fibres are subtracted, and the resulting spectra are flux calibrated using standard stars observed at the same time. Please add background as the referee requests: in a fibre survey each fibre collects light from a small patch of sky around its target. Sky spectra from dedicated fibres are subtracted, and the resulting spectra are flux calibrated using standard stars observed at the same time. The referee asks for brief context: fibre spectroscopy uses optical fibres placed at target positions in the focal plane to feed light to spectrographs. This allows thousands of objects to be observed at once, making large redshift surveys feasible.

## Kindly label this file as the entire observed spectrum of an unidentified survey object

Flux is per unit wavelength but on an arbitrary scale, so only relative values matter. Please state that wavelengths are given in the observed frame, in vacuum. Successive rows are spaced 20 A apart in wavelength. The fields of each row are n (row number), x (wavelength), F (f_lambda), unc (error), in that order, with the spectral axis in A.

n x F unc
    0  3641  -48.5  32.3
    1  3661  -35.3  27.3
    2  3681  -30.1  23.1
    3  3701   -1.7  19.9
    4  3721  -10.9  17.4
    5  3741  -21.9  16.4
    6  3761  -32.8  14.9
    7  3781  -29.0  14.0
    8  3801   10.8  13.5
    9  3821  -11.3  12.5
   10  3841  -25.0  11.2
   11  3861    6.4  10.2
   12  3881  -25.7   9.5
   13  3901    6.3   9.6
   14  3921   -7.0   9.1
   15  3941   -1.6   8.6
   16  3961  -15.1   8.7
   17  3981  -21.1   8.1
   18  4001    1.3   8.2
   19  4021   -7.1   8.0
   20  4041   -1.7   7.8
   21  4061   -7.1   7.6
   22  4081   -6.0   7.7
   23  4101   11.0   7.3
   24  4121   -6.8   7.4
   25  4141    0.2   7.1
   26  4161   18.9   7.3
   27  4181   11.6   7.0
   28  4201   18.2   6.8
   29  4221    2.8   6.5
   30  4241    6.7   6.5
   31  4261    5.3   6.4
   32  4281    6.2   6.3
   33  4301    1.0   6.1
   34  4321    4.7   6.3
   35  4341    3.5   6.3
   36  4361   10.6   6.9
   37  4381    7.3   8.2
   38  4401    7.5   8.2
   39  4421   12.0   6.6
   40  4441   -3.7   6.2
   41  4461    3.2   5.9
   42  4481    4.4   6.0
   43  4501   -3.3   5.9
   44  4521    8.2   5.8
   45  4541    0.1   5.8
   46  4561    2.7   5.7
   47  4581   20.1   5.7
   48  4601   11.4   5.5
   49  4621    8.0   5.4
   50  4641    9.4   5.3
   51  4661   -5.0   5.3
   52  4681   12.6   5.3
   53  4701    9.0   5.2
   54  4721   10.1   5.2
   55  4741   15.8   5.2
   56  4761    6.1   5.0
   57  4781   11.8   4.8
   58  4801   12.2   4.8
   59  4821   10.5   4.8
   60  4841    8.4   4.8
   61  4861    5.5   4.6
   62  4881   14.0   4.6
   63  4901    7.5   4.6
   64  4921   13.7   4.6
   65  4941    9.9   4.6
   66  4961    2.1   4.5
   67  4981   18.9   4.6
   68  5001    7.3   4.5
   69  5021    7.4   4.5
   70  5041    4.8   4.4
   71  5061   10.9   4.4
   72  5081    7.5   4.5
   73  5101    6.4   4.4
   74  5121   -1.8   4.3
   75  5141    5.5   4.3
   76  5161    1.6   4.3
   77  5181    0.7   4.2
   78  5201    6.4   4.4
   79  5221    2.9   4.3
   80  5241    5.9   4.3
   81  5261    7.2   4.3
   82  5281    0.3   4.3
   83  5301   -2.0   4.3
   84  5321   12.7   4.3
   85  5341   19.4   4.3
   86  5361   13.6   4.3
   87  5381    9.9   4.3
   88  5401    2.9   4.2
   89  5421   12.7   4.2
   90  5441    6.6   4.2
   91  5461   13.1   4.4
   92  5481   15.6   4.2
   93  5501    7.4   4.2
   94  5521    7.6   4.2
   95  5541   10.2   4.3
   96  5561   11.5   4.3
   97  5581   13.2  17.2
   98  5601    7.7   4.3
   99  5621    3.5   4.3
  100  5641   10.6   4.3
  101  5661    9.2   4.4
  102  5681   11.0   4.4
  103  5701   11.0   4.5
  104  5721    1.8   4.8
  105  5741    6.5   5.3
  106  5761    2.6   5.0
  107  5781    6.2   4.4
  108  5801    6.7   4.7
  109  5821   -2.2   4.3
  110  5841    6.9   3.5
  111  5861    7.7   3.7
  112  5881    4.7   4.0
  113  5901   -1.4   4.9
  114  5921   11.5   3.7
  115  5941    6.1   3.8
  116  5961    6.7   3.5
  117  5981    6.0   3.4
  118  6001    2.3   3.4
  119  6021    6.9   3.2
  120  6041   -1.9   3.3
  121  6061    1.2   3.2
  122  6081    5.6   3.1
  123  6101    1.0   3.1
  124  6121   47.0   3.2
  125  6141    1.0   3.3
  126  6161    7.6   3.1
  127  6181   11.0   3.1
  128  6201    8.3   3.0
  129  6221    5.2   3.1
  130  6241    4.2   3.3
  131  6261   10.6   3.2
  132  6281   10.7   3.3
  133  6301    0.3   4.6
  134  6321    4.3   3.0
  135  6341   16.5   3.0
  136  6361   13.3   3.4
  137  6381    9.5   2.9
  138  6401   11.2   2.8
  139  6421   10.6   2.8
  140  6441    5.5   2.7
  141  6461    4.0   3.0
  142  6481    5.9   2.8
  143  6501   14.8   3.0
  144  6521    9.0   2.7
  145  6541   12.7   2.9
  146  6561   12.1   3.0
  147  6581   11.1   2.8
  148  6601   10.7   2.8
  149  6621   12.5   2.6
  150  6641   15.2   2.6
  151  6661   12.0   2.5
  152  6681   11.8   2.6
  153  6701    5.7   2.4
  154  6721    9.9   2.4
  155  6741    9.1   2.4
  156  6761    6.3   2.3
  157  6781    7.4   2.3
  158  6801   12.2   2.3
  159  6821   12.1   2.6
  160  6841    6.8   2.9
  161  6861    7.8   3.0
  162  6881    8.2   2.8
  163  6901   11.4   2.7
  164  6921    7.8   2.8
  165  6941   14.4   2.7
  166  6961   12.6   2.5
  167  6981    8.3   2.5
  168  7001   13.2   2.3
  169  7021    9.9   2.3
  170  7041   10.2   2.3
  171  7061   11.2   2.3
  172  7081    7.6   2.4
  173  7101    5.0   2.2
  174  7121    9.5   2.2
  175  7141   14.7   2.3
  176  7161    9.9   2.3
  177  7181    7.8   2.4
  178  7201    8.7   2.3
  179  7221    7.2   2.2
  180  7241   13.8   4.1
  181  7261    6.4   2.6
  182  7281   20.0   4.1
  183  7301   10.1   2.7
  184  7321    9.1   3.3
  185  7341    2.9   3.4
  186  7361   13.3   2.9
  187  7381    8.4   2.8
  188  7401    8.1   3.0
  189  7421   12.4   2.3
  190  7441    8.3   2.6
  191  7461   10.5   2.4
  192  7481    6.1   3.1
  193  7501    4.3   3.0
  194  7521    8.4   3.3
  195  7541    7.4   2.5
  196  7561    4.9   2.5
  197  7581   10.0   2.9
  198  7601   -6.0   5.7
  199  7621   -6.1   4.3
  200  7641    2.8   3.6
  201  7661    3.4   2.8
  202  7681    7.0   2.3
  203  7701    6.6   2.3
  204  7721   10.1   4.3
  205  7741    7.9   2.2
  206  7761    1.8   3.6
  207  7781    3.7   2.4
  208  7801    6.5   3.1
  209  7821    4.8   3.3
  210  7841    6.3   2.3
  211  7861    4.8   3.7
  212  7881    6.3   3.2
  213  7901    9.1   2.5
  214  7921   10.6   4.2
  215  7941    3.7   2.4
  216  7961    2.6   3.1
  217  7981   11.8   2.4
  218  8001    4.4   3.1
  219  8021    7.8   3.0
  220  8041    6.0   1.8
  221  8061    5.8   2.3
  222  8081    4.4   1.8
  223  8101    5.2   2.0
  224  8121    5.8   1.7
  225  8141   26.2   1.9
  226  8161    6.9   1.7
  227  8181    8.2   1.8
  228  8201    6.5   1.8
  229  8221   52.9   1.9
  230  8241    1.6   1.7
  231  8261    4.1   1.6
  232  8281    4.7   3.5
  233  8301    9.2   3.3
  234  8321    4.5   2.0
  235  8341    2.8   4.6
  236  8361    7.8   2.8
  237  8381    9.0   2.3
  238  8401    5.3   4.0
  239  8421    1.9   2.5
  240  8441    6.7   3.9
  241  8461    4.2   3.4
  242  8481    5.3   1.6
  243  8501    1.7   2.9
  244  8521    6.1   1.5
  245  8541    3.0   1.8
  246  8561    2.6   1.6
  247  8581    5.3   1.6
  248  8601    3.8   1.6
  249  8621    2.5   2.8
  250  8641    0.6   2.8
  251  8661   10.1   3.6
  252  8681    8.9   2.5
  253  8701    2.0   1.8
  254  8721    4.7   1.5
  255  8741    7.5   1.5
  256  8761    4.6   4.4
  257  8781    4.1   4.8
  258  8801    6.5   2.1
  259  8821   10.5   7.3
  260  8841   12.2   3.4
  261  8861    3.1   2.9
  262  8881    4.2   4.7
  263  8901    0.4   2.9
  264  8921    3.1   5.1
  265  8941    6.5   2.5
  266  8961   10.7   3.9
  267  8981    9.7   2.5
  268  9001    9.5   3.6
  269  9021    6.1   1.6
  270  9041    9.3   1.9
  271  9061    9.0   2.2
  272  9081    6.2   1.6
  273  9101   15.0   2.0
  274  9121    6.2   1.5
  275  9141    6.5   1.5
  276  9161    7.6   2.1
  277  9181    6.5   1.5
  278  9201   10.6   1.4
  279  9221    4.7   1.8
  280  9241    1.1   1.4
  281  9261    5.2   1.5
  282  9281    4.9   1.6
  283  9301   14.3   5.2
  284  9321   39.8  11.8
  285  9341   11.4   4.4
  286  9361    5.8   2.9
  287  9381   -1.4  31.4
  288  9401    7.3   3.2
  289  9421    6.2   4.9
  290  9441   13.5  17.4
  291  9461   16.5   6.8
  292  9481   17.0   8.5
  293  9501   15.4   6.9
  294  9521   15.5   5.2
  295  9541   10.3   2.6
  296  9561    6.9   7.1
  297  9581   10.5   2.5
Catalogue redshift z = 0.642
